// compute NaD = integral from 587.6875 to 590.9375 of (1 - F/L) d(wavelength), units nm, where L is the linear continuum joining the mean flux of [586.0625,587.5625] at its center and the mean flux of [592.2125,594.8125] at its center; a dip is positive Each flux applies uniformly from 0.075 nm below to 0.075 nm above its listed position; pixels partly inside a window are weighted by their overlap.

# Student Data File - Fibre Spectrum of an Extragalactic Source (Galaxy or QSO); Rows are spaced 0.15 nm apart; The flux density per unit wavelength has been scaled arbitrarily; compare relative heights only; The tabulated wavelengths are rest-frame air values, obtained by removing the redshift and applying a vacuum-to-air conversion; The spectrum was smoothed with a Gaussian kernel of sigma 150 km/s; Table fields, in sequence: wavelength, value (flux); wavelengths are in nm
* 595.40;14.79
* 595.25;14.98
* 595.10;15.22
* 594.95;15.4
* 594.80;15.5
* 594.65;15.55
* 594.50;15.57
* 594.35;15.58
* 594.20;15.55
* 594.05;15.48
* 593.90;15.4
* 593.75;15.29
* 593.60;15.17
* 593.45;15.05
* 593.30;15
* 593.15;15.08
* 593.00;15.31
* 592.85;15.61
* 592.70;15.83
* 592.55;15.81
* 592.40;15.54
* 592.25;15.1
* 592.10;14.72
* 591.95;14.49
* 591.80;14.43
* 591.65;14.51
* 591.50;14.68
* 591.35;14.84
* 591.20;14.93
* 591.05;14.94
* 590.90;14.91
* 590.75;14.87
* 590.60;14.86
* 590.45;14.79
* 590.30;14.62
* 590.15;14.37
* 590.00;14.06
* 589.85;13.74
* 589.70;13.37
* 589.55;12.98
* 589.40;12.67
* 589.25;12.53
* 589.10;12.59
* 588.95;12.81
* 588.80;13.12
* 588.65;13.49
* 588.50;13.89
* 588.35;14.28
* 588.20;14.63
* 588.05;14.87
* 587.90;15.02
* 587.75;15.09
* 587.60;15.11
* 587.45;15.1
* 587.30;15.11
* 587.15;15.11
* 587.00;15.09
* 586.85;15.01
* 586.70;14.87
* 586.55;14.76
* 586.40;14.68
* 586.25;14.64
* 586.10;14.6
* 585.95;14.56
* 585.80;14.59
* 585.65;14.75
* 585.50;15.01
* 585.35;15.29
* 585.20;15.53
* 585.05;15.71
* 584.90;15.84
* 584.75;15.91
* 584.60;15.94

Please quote 0.24 nm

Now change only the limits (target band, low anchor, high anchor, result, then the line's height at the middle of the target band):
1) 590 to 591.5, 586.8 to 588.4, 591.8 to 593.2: 0.04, 15.1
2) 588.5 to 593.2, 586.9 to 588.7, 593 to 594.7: 0.22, 15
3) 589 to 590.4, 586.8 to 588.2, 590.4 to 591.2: 0.14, 14.9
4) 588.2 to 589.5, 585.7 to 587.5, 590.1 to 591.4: 0.14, 14.8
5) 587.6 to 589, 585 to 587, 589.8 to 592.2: 0.05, 14.8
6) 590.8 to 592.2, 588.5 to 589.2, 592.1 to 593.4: -0.01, 14.6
